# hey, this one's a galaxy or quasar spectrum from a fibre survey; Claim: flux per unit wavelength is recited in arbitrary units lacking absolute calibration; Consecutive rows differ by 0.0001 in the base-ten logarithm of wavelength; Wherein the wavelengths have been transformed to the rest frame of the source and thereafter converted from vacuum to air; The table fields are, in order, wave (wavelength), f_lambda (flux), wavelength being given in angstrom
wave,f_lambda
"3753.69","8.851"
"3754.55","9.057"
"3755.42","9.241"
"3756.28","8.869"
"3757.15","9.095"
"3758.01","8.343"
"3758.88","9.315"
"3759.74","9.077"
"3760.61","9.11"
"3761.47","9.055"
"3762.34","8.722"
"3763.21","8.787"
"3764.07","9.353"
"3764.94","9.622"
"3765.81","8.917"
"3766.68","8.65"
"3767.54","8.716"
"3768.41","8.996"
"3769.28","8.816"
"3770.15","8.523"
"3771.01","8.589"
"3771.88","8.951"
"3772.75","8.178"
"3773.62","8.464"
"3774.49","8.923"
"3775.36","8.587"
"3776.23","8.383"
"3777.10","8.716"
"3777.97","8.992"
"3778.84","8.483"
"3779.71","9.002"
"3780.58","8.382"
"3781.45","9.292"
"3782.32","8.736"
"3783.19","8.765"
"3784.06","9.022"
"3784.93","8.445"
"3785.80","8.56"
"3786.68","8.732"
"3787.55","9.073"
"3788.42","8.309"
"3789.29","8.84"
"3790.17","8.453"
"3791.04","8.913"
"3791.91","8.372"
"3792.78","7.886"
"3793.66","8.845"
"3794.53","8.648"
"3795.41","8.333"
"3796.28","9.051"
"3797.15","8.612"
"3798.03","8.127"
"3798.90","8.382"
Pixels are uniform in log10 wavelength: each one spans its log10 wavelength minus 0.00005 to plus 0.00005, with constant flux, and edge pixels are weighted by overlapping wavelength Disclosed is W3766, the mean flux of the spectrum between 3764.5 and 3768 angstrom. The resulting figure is 8.97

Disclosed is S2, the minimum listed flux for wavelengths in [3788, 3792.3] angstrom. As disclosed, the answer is 8.309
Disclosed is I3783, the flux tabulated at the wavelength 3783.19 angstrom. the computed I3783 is 8.765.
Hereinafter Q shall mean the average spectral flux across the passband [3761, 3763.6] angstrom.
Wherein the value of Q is 8.86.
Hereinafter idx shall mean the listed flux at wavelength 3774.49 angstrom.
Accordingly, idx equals 8.923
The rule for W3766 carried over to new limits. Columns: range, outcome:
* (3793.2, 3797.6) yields 8.68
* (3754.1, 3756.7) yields 9.07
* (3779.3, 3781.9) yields 8.9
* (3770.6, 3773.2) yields 8.56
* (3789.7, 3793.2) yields 8.42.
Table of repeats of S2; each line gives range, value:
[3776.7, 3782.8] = 8.382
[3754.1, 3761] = 8.343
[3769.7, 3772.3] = 8.523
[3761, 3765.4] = 8.722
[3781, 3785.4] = 8.445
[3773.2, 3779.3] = 8.383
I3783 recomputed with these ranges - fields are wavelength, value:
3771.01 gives 8.589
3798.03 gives 8.127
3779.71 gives 9.002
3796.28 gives 9.051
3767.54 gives 8.716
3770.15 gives 8.523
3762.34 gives 8.722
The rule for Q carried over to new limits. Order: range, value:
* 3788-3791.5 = 8.63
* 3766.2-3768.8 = 8.79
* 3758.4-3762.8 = 9.04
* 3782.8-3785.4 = 8.76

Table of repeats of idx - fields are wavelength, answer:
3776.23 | 8.383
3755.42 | 9.241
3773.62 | 8.464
